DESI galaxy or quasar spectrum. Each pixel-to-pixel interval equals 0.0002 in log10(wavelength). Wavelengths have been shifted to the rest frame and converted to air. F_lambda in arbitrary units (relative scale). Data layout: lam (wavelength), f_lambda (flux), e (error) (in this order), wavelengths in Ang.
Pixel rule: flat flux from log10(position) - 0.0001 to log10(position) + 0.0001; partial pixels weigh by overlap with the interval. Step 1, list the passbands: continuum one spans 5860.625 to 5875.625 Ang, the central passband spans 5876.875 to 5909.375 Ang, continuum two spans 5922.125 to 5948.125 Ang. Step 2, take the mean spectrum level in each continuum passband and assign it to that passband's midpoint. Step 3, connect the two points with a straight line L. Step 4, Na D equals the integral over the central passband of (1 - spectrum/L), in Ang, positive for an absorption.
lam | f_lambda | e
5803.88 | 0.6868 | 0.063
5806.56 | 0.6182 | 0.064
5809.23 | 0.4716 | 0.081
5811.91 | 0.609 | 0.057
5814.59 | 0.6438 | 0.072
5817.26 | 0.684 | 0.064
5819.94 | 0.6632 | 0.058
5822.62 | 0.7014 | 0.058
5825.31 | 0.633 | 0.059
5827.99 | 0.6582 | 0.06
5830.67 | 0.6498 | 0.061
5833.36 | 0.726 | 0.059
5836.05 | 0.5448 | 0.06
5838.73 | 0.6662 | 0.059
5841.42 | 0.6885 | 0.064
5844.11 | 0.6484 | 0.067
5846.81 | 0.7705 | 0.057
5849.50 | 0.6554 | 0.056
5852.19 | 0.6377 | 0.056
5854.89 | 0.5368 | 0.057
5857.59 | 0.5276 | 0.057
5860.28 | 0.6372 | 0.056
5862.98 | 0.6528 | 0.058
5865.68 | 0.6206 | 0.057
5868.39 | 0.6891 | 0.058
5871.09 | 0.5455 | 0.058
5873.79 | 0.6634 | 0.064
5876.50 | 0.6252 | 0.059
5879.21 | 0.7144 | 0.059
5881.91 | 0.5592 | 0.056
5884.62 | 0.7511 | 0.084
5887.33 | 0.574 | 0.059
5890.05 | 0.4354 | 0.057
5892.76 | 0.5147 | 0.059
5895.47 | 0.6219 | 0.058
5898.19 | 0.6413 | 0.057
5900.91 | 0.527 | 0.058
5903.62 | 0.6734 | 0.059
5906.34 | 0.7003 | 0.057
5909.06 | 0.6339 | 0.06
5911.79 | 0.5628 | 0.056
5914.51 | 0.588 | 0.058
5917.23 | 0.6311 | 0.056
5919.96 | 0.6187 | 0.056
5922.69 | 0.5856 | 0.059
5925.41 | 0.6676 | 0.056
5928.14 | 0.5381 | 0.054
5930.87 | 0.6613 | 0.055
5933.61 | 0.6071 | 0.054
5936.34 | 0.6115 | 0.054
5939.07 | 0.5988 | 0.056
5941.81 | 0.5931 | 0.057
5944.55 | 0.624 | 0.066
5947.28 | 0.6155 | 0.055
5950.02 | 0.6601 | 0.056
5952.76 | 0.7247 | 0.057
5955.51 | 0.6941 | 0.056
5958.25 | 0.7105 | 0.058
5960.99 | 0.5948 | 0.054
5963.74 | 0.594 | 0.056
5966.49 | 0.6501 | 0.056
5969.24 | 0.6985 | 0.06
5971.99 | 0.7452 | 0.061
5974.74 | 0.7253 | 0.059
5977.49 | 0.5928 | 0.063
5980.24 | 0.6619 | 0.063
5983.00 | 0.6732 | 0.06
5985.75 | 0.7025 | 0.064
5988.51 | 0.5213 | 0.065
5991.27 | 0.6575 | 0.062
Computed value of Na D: 0.70 Ang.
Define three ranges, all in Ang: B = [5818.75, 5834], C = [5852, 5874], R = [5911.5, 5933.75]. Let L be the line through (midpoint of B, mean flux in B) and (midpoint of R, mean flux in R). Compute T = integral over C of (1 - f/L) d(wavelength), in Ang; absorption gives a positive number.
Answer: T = 1.3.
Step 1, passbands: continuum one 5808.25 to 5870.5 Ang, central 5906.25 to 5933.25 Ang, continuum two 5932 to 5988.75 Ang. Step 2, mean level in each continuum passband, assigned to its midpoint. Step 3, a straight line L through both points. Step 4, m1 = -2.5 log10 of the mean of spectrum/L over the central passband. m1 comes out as 0.06 mag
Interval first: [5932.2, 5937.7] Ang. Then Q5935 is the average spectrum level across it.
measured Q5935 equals 0.609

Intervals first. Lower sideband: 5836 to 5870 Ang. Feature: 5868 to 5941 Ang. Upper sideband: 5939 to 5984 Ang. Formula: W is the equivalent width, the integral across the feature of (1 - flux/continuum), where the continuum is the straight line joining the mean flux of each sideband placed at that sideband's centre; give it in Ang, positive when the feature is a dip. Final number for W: 4.1 Ang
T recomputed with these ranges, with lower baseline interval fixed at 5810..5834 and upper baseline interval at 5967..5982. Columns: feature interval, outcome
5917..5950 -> 3.0 Ang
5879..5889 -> 0.5 Ang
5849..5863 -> 1.3 Ang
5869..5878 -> 0.6 Ang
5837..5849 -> -0.5 Ang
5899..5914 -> 1.2 Ang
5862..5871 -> 0.3 Ang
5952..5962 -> 0.0 Ang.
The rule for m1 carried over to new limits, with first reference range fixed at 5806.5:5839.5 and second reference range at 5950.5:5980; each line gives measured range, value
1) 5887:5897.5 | 0.21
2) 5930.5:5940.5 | 0.08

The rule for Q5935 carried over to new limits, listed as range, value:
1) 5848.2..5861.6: 0.599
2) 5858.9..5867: 0.637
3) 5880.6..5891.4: 0.58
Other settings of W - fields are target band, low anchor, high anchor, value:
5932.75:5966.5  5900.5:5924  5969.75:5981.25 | 1.01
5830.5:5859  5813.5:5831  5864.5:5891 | 0.24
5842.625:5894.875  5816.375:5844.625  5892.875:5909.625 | 1.80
